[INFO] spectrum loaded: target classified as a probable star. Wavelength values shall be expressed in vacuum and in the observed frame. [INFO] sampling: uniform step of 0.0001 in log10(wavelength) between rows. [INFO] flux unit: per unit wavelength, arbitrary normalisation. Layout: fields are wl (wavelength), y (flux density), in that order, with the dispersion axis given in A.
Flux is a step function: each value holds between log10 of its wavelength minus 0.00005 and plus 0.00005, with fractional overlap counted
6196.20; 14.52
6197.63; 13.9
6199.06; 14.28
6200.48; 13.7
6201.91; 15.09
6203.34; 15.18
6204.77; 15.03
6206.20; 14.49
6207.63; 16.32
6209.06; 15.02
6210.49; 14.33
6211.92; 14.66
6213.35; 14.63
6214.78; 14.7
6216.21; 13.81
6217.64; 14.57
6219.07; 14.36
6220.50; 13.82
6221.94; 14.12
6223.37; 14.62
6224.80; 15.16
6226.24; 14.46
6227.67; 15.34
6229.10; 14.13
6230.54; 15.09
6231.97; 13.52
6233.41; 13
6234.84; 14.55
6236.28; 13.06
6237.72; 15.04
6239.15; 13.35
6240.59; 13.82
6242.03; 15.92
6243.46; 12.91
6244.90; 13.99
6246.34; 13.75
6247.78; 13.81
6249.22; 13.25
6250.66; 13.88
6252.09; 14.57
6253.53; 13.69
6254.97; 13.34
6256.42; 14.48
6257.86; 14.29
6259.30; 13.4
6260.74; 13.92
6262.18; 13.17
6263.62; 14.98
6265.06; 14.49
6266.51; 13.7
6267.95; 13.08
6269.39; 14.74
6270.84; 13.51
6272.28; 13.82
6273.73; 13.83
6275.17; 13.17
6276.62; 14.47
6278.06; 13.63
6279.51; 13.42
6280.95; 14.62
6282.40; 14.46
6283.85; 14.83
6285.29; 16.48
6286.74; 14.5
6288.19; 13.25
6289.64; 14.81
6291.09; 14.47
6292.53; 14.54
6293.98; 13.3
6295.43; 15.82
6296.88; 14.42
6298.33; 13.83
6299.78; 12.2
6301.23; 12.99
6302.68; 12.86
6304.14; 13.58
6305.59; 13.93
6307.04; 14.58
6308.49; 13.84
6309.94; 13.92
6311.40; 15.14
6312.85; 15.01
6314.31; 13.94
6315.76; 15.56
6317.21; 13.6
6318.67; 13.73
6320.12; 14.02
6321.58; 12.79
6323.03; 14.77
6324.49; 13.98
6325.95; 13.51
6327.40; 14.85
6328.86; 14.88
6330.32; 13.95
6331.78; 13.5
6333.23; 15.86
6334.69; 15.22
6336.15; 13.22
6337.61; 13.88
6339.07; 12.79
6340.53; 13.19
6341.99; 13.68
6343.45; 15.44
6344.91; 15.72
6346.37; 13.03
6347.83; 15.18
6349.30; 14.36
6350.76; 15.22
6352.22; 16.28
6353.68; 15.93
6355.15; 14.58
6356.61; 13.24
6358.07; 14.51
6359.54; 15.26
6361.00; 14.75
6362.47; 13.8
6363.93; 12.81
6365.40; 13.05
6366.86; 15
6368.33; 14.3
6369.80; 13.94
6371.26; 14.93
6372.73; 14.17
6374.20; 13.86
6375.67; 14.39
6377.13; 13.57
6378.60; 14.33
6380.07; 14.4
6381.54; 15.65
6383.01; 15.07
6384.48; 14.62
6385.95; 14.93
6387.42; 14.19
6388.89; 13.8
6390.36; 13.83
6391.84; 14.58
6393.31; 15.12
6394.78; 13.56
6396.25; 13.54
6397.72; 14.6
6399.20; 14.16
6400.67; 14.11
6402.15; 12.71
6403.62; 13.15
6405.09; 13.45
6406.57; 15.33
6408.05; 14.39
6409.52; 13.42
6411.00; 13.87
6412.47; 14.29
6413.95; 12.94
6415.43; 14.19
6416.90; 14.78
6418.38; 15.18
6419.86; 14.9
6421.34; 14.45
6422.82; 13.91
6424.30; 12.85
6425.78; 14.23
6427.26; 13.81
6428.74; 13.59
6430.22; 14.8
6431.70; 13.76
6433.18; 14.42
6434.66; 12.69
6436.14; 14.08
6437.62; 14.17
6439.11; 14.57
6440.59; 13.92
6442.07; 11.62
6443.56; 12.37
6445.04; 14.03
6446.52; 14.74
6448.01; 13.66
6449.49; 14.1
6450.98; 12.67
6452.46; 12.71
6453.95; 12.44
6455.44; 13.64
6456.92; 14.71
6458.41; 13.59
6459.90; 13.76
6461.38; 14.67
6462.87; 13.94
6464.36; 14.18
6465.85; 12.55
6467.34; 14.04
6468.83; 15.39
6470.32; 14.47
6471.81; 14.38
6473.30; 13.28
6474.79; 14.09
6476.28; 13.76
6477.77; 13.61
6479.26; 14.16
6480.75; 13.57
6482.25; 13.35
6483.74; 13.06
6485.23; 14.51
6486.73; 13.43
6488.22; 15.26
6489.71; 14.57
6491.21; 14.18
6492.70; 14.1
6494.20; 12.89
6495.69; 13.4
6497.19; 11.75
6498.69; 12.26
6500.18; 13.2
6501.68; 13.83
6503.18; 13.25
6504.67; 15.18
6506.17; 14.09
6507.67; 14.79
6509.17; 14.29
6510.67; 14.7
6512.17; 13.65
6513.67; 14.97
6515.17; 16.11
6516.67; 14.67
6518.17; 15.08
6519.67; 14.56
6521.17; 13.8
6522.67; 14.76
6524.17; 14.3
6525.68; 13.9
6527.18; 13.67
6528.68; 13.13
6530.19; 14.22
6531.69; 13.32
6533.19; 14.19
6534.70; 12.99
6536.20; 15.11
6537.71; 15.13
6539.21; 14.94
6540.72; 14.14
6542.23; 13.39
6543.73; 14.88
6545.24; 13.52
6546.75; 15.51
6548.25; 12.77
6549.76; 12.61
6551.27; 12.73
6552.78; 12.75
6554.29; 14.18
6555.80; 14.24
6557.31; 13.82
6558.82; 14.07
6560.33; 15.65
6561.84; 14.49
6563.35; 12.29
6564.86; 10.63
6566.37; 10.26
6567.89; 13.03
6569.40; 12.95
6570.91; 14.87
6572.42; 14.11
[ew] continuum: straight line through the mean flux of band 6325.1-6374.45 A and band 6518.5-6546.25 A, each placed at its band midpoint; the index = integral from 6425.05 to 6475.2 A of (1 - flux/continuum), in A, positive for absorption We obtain 1.5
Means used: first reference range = 14.4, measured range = 13.8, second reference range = 14.1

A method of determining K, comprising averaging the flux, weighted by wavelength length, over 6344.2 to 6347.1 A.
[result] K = 14.4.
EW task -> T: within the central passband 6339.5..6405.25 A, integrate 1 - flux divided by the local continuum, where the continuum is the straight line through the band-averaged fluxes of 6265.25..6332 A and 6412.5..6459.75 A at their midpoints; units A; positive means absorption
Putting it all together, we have -1.79 A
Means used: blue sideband 14.1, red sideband 13.8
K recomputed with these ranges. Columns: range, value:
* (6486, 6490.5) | 14.4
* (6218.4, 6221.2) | 14.1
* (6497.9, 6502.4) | 13.1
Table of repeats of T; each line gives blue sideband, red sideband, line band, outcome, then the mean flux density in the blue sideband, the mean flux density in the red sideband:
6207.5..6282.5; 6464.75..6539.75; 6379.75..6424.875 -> -0.4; 14.1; 14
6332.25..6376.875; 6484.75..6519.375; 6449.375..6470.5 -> 0.6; 14.4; 14.1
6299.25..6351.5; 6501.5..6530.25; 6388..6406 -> 0.4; 14.1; 14.4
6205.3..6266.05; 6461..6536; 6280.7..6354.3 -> -0.7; 14.2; 14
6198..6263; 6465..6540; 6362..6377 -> 0.1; 14.3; 14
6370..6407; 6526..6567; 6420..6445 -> 0.6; 14.2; 13.7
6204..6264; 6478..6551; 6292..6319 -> 0.3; 14.2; 14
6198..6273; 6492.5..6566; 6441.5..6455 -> 0.8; 14.2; 13.9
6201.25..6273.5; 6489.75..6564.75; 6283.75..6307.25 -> 0.1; 14.2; 14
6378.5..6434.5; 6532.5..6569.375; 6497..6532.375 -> -0.9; 14.2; 13.6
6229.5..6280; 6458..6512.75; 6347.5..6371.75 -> -1.1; 13.9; 13.9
